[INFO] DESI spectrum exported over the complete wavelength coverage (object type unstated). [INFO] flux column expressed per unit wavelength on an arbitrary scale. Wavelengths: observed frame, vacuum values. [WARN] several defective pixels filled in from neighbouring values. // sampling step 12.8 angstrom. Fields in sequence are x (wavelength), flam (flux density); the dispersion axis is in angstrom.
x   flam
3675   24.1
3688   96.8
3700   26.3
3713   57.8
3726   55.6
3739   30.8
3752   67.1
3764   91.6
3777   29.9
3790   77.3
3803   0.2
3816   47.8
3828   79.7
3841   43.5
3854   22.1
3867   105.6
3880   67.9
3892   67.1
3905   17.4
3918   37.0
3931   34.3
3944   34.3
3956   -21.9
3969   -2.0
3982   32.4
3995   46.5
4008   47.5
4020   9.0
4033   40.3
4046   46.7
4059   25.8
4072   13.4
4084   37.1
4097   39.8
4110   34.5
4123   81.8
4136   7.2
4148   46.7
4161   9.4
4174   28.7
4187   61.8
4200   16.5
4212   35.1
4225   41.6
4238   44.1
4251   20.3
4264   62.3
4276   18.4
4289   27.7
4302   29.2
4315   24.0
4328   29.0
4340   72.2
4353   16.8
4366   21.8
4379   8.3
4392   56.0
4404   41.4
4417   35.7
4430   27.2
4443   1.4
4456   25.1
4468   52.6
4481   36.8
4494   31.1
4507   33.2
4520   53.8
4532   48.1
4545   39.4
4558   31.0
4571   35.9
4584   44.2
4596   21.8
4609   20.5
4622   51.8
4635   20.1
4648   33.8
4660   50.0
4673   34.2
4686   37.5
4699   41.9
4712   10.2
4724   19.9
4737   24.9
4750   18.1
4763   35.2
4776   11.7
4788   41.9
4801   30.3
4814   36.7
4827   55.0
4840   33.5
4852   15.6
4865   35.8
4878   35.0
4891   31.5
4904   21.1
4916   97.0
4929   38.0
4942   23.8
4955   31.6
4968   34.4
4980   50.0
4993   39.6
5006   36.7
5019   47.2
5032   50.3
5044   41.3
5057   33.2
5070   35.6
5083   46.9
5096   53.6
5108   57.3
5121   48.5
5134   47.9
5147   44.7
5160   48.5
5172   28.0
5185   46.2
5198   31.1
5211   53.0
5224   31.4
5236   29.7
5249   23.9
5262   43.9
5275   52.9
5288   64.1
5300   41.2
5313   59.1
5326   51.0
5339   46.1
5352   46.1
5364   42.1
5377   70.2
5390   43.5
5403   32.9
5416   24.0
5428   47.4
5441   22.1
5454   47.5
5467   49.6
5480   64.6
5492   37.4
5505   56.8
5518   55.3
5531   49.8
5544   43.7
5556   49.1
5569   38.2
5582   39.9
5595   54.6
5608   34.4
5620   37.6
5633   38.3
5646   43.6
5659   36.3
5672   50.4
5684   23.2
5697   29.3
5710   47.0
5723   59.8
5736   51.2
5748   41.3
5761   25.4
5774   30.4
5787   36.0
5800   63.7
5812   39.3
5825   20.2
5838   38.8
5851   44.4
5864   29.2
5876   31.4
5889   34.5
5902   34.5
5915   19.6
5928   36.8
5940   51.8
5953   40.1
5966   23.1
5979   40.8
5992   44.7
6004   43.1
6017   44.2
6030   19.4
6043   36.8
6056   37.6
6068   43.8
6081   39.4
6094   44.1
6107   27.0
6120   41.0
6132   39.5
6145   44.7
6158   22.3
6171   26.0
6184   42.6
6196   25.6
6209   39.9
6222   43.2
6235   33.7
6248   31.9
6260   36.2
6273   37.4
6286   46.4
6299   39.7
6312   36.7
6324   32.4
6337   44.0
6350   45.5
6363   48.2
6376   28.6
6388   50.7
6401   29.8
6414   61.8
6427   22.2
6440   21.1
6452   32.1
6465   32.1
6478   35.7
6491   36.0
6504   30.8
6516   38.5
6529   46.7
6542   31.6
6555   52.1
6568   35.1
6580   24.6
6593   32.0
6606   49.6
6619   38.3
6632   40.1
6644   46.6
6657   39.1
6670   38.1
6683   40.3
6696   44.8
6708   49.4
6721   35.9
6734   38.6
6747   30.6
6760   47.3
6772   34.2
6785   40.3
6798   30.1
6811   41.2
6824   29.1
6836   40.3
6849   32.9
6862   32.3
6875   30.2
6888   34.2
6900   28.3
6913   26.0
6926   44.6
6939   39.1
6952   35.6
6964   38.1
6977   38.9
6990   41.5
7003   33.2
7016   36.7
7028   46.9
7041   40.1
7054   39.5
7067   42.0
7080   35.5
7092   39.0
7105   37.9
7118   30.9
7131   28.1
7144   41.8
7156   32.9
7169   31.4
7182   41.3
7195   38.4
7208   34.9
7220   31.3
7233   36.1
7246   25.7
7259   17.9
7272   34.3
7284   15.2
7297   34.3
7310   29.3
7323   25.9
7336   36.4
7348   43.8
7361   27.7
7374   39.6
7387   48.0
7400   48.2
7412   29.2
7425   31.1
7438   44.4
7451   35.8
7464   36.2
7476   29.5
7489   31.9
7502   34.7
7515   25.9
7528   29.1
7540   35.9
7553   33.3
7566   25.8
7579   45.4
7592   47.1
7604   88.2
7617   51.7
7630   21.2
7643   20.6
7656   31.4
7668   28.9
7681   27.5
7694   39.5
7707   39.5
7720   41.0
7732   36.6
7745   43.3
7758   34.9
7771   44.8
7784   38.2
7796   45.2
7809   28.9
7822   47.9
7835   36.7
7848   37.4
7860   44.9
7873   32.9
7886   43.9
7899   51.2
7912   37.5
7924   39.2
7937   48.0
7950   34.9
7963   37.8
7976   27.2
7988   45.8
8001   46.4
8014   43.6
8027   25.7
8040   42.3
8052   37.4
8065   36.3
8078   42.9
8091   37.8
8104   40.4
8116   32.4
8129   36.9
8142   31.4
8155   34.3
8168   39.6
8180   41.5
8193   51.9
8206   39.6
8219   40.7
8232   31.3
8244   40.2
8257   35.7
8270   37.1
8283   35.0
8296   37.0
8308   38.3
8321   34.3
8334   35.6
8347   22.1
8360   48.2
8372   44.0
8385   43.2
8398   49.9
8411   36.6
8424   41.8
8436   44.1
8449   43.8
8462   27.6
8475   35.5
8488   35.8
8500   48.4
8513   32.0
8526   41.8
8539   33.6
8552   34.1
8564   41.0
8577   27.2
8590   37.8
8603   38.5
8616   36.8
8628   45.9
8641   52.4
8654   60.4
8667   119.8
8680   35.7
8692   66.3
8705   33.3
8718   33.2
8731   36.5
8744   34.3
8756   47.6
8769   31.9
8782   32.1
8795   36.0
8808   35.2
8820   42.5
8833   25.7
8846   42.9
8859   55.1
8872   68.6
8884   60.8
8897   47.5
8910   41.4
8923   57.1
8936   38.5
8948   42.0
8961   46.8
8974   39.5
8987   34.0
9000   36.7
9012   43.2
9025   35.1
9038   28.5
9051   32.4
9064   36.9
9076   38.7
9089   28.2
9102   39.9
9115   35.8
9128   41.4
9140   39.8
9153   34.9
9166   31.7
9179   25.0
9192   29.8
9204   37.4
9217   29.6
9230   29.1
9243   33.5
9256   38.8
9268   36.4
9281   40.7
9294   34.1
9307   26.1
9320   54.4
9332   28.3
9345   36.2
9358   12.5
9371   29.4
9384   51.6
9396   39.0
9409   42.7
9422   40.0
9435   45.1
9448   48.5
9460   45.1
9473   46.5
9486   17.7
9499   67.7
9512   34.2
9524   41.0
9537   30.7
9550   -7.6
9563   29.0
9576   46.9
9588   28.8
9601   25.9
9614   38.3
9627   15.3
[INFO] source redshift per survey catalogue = 0.320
